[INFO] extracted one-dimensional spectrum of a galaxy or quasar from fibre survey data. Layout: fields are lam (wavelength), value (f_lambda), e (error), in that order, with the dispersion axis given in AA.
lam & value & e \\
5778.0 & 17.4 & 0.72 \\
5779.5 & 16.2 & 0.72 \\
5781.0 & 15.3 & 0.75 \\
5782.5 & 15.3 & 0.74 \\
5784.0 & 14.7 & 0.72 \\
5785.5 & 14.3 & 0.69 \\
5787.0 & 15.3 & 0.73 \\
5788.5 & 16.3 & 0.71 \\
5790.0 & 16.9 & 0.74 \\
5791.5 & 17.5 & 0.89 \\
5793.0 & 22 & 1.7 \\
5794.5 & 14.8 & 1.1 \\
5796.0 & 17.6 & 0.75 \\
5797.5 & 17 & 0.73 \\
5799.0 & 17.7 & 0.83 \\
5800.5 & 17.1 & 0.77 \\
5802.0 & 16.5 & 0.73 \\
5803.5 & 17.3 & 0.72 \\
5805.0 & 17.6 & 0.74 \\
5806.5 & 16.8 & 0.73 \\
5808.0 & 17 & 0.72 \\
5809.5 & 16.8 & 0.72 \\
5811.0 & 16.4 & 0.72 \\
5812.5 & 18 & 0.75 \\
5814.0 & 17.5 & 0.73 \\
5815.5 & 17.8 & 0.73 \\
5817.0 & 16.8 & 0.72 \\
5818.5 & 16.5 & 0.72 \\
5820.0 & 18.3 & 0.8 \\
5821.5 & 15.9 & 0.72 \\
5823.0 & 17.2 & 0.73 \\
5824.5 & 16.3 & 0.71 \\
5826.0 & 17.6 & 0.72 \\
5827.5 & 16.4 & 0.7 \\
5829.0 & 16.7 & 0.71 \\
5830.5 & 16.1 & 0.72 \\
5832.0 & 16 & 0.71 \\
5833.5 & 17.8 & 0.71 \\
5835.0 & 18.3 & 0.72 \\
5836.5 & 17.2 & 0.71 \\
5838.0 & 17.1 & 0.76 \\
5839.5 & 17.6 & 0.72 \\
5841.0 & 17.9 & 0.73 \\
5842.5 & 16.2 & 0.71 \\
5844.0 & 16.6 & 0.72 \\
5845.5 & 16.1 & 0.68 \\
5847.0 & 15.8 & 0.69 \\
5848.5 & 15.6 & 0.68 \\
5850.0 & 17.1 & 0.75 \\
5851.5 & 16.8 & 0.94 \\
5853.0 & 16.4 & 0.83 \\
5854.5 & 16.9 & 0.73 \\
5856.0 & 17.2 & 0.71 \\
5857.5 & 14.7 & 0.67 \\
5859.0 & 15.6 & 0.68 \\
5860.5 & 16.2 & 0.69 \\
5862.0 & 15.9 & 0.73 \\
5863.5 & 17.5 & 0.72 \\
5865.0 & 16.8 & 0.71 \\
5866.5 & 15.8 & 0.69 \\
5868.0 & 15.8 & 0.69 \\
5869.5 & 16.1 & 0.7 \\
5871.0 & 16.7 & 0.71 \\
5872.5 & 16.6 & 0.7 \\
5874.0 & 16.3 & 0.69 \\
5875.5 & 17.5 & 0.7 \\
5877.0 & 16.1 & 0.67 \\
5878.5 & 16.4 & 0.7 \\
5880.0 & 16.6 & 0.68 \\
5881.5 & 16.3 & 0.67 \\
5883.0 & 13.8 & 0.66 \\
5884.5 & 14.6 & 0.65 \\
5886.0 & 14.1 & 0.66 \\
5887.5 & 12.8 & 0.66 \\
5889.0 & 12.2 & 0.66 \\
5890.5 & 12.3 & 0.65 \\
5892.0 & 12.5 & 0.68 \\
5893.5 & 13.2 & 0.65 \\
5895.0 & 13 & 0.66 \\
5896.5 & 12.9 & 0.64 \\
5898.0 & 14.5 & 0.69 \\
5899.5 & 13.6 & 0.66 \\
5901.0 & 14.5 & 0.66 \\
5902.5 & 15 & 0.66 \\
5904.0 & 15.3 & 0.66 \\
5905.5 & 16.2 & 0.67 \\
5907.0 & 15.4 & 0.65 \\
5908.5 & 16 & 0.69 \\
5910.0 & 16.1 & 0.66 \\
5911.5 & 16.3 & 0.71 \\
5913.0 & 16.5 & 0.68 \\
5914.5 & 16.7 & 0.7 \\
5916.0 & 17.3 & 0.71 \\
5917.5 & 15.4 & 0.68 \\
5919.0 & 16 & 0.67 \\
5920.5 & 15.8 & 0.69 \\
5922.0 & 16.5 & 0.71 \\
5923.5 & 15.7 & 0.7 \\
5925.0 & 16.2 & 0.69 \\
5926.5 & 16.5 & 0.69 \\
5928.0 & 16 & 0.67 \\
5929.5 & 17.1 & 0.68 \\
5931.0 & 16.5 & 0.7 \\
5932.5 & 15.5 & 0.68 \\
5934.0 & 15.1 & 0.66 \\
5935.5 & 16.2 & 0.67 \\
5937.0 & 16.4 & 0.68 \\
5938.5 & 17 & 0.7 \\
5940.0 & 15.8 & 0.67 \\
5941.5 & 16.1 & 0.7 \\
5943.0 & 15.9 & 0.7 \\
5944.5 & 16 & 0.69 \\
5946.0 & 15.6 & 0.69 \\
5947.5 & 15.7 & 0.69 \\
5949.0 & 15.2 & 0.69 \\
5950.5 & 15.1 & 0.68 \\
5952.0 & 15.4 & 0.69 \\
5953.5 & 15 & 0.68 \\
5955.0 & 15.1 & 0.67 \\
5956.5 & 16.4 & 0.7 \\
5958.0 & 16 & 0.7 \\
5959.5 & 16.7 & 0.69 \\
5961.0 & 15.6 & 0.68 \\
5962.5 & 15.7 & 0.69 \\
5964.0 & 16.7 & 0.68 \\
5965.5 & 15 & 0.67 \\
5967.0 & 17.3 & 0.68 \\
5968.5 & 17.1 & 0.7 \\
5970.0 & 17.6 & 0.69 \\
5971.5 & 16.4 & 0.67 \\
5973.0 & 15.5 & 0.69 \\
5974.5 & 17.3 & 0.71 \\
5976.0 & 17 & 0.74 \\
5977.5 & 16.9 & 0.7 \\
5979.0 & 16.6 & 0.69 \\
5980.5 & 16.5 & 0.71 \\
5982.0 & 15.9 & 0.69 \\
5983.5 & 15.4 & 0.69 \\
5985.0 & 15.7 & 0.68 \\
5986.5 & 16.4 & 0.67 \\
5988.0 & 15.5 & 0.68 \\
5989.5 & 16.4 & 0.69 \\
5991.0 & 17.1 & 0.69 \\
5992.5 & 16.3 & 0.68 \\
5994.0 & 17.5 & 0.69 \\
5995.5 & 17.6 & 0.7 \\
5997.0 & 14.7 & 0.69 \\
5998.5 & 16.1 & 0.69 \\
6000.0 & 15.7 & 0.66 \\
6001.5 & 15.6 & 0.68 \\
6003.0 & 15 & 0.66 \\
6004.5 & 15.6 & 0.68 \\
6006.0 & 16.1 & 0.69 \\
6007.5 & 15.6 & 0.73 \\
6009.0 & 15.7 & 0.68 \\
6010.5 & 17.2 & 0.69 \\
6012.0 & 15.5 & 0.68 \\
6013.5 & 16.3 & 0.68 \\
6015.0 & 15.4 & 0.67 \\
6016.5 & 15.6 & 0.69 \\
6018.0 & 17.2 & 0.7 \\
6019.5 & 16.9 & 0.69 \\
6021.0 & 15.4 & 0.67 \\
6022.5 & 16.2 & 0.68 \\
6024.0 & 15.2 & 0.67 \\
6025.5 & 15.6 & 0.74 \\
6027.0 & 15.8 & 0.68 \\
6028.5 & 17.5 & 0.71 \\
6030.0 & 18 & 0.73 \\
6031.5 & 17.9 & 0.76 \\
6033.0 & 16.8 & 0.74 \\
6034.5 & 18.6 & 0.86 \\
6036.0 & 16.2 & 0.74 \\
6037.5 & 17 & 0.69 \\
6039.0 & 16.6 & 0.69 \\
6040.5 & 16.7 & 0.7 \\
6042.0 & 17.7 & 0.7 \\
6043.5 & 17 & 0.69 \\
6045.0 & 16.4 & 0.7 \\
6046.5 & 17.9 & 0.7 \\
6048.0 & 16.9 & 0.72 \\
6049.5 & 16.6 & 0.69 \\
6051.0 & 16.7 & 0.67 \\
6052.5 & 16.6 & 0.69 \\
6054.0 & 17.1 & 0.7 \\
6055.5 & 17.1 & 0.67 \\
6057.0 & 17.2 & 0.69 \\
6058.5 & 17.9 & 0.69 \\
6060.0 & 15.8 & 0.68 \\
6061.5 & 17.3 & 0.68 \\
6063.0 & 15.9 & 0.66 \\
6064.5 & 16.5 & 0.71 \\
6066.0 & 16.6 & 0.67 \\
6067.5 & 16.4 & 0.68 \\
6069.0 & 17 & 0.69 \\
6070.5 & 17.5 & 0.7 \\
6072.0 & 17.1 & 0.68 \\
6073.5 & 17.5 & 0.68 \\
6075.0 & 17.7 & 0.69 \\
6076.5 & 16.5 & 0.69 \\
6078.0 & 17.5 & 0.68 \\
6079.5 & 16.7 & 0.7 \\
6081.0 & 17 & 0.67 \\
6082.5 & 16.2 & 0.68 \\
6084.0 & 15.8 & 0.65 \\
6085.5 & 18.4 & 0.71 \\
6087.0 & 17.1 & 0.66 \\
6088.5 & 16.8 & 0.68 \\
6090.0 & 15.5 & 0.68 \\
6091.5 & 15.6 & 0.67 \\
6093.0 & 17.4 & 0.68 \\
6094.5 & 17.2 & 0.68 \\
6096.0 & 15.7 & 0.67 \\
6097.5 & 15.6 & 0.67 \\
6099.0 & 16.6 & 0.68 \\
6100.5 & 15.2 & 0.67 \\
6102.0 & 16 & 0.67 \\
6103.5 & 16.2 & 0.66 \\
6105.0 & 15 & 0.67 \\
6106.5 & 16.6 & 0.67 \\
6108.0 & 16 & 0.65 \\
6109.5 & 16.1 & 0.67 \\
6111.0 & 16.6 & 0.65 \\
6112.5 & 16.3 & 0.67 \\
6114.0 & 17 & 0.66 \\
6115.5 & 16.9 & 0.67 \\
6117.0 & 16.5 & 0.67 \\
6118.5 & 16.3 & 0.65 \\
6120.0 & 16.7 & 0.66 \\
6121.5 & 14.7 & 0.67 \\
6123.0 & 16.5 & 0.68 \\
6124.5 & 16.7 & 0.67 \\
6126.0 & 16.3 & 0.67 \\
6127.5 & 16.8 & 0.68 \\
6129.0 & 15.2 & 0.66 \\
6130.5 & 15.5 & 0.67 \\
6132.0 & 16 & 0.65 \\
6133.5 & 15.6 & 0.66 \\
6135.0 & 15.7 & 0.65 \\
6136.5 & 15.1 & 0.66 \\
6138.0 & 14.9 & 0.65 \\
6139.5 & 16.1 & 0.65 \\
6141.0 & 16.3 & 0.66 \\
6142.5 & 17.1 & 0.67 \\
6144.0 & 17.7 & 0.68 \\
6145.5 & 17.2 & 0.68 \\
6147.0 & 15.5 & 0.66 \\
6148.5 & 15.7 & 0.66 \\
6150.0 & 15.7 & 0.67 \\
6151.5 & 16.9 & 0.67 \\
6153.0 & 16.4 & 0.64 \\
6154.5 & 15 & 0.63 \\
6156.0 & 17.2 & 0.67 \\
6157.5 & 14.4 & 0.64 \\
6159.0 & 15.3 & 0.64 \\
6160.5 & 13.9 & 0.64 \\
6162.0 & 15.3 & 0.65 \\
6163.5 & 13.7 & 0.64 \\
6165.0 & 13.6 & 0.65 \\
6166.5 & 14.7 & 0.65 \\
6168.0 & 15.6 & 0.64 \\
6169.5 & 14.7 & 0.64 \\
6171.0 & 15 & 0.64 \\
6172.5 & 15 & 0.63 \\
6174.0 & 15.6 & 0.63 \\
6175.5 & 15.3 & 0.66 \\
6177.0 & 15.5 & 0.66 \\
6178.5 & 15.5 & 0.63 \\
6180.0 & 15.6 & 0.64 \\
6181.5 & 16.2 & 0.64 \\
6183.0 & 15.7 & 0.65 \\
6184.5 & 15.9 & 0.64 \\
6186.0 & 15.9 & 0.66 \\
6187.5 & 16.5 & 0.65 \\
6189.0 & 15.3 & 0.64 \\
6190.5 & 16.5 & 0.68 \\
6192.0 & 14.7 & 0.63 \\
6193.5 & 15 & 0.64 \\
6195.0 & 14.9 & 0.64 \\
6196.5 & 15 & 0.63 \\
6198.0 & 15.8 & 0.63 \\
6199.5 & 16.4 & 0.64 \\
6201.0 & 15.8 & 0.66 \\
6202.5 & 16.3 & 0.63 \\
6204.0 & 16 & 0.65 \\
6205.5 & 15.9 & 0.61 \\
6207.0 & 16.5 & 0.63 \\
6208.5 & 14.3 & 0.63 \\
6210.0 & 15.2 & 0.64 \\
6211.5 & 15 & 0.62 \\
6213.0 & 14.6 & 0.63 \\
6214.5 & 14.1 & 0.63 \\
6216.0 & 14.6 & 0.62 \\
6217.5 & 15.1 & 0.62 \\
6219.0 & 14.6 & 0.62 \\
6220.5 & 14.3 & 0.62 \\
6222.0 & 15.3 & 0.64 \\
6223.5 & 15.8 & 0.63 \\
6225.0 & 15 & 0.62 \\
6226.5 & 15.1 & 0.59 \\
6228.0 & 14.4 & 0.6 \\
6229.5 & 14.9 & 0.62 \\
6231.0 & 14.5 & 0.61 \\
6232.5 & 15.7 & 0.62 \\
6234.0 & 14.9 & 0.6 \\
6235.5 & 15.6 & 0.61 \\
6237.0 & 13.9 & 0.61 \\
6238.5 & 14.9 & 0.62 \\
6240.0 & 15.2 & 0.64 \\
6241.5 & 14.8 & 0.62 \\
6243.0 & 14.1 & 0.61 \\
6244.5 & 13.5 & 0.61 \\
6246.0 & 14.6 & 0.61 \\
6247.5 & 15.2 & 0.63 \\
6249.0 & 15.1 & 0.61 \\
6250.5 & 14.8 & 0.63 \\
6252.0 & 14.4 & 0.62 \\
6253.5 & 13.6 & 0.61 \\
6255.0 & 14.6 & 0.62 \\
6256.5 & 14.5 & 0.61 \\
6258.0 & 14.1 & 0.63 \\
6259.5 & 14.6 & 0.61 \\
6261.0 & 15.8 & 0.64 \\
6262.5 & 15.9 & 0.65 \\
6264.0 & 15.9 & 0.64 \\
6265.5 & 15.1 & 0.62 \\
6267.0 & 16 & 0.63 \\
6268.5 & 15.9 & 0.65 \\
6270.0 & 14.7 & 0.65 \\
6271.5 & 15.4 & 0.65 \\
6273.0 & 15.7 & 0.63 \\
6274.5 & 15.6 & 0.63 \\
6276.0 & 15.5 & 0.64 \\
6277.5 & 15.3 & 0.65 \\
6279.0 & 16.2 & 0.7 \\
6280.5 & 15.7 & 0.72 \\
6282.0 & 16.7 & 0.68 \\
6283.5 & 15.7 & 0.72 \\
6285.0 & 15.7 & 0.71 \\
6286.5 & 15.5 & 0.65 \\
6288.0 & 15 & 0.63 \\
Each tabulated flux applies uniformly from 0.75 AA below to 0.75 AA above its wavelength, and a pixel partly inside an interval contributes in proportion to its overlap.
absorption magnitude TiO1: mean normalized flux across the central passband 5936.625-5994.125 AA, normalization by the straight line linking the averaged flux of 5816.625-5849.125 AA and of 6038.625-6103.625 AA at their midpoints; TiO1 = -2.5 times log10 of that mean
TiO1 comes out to 0.04 mag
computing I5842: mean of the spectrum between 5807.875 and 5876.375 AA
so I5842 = 16.7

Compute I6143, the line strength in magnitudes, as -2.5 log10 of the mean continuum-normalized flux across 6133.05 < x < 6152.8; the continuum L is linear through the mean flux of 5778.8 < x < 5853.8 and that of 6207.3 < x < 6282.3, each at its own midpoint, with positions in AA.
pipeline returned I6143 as -0.048 mag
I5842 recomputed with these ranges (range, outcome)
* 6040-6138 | 16.5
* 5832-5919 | 15.8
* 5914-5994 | 16.2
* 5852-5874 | 16.3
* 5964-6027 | 16.2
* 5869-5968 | 15.5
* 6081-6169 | 16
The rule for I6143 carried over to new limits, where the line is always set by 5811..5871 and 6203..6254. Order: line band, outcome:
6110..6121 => -0.078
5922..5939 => 0.006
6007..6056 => -0.055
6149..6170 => 0.002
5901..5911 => 0.055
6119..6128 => -0.061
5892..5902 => 0.209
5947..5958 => 0.051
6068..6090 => -0.094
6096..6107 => -0.026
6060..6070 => -0.062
